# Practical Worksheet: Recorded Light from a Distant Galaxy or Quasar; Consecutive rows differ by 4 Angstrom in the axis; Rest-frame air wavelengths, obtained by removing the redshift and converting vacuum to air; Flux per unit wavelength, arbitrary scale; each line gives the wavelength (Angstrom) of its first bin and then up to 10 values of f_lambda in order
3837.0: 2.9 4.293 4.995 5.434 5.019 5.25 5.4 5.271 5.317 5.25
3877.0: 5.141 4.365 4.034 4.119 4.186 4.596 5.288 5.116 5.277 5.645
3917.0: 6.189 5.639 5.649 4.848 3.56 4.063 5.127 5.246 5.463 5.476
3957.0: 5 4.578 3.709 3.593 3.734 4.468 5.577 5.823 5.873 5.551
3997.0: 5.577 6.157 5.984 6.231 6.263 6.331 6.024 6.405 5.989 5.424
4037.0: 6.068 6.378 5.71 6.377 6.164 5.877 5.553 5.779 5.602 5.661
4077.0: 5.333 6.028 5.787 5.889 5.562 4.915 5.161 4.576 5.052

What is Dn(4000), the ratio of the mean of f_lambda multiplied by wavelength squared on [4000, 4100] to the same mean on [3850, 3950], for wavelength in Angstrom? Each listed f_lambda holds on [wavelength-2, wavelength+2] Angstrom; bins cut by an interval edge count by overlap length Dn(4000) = 1.27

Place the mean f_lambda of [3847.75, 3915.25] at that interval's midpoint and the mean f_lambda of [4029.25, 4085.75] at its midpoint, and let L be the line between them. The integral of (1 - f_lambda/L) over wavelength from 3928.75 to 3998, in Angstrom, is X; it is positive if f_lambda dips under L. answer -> 7.1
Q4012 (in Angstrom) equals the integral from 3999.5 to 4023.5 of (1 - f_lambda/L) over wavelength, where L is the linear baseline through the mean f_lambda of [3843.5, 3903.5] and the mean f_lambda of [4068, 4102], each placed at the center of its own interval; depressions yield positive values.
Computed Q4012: -3.76 Angstrom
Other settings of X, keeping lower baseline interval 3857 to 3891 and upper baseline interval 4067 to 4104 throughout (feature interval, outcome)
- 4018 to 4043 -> -3.3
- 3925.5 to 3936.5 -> 1.5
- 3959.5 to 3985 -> 3.9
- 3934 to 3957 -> 0.4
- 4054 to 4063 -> -0.5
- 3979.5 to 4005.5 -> -2.7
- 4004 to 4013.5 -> -1.6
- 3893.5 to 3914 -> -0.5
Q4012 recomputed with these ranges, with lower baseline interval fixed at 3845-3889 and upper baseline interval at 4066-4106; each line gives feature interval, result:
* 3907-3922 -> -1.7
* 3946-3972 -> 2.9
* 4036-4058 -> -2.9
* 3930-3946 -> 2.1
